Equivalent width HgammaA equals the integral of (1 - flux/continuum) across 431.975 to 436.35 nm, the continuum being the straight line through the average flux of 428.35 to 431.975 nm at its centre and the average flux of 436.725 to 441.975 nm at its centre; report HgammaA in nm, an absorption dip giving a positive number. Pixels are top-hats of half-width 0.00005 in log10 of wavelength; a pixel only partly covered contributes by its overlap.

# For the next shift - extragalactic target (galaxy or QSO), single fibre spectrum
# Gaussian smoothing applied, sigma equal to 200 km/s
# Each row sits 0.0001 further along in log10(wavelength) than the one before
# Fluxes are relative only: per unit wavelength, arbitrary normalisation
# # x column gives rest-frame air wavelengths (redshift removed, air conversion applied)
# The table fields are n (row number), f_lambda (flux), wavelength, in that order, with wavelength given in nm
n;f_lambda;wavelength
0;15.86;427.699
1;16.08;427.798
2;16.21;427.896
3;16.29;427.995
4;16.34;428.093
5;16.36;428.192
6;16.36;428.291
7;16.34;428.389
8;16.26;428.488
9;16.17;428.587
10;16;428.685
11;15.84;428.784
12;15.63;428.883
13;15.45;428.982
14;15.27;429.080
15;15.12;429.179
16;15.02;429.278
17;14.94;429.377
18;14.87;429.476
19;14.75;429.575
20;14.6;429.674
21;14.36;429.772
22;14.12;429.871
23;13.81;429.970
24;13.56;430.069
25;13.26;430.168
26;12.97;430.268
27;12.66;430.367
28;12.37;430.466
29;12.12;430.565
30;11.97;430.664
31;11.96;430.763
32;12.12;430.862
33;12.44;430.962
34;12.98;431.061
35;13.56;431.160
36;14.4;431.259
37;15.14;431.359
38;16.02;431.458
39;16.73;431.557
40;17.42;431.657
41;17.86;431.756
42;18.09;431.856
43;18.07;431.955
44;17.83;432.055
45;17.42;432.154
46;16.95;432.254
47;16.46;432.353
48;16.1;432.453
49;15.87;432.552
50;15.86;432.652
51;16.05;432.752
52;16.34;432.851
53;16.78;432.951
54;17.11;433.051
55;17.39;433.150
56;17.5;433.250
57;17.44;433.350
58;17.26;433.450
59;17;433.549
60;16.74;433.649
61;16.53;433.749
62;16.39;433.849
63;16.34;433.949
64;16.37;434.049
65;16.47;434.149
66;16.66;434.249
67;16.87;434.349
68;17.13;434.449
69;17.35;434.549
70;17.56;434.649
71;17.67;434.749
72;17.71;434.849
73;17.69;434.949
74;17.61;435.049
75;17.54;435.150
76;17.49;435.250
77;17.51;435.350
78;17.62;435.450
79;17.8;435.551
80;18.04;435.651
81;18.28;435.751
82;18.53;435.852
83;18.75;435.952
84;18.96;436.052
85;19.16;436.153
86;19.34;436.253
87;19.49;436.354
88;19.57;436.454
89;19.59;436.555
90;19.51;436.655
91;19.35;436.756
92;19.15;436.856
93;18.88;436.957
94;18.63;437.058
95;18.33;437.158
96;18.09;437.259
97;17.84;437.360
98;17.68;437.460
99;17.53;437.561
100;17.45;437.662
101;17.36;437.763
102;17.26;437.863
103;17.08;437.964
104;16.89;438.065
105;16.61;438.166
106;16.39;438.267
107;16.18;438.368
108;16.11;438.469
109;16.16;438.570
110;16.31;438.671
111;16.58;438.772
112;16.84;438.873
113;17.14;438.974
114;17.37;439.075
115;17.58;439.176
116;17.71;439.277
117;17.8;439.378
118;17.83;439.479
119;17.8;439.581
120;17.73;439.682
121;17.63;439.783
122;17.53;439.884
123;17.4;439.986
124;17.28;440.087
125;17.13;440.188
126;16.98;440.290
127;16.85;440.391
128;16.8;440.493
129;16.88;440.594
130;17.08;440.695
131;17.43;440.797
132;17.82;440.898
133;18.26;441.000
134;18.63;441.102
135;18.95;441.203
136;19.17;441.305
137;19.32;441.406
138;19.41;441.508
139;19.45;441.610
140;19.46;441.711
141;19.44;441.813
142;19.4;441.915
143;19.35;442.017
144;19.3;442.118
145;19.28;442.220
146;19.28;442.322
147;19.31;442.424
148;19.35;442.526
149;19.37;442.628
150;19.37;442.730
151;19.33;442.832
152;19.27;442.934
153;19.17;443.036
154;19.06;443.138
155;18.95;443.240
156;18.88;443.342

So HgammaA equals -0.36 nm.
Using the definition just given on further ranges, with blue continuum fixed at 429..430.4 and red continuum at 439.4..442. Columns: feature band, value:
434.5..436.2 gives -0.180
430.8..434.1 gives -0.217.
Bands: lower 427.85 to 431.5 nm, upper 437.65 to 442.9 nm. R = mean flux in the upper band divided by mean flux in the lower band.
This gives 1.2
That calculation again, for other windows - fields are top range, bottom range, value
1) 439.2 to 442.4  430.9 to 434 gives 1.11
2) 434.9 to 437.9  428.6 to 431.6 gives 1.30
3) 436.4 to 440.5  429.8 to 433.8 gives 1.14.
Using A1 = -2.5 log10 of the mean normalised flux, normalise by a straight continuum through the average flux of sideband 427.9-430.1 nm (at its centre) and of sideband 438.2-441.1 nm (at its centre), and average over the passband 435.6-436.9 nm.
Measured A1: -0.150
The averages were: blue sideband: 15.4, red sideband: 17.2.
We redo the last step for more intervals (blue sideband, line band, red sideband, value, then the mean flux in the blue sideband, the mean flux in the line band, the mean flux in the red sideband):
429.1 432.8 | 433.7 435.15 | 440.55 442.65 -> -0.06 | 14.9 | 17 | 18.9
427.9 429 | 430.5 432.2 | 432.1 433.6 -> 0.10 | 16.1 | 15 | 16.8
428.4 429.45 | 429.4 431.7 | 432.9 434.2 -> 0.16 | 15.6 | 13.8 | 16.9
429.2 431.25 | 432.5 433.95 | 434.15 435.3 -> -0.04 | 13.5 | 16.7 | 17.4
